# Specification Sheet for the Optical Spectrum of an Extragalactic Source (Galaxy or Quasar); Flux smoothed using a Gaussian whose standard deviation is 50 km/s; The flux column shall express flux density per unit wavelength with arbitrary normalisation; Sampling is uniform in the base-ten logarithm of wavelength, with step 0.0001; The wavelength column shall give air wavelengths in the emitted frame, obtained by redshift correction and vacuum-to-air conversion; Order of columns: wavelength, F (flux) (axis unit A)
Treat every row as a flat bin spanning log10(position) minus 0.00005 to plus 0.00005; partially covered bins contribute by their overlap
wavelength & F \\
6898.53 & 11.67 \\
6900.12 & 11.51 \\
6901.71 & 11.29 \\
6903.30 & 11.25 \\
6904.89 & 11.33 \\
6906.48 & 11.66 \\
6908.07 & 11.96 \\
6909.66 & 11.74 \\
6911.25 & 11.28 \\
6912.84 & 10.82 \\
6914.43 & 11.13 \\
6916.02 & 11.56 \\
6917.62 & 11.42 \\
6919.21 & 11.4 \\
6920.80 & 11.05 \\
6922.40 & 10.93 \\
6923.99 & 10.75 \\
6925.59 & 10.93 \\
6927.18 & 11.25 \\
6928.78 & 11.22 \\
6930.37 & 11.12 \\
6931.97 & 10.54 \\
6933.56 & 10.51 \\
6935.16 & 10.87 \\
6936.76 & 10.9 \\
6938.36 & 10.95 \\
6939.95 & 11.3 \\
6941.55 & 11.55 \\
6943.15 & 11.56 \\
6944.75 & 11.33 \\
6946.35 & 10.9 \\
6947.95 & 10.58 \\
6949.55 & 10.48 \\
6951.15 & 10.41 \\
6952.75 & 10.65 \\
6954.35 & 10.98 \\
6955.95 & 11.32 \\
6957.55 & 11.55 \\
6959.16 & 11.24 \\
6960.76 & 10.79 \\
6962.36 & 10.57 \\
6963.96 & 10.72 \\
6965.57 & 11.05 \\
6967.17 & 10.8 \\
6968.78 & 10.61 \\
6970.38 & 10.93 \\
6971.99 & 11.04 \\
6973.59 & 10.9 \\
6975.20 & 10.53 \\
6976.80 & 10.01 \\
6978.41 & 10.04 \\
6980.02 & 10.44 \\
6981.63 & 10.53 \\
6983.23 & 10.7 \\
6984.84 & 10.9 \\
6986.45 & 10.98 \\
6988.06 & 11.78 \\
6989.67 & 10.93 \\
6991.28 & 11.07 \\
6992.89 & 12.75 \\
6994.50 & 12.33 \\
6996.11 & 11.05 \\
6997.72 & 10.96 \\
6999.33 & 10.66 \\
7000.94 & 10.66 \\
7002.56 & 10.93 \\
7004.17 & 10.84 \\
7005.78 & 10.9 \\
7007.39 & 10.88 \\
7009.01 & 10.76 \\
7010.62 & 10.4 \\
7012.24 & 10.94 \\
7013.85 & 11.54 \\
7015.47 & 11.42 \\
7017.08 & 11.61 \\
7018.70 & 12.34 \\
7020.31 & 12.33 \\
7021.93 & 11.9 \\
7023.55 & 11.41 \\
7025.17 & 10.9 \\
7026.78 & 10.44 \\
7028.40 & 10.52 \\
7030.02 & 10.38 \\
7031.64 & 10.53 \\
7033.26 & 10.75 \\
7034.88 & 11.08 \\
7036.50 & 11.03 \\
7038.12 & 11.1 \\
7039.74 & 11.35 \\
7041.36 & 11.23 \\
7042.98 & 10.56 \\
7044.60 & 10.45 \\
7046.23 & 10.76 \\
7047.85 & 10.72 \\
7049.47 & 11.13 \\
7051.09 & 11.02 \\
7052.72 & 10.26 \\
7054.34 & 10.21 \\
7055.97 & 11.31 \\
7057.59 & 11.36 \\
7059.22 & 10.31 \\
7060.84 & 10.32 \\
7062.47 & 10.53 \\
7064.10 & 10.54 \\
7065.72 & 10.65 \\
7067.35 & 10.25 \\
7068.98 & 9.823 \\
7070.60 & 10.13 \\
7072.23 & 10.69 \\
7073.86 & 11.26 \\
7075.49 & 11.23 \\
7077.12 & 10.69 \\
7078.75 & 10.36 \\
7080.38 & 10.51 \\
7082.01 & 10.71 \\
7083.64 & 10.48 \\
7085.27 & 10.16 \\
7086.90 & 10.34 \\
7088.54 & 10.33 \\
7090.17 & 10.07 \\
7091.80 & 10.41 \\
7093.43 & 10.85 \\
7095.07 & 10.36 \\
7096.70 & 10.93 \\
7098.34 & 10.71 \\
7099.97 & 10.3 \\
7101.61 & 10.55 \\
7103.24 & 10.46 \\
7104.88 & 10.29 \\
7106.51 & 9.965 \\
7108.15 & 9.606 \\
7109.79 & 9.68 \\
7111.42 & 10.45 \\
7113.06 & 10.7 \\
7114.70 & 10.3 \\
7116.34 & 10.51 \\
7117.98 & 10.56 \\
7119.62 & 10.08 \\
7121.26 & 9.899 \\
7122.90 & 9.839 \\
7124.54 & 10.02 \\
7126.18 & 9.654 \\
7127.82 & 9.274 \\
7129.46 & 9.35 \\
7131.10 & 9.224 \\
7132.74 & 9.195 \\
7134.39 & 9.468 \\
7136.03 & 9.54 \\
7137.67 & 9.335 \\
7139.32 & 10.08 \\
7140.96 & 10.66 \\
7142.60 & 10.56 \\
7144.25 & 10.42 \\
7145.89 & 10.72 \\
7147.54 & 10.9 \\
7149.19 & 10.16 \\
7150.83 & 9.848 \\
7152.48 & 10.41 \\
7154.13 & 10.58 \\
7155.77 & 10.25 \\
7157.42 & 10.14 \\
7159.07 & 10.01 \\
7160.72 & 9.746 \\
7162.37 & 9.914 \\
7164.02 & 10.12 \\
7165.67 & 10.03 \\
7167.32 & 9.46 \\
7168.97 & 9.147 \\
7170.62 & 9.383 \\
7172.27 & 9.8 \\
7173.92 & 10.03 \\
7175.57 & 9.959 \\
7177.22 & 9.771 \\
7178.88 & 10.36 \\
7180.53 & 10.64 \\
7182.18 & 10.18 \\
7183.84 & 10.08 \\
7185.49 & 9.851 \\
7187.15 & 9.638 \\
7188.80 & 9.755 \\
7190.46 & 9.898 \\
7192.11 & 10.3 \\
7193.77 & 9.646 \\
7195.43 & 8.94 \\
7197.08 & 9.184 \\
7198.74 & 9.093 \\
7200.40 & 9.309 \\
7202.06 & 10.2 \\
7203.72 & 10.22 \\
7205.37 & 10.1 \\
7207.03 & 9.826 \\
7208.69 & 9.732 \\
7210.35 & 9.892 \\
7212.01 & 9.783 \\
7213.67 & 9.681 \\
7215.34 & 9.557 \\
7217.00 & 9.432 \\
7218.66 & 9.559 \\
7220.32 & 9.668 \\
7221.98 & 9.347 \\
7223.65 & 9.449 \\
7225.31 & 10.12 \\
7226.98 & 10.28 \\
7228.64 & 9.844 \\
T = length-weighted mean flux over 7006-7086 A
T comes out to 10.8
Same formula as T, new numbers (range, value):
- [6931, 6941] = 10.9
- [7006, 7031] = 11.2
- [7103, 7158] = 10.1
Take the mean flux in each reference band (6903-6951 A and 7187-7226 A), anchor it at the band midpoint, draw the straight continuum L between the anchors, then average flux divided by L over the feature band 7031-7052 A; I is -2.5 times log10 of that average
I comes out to -0.037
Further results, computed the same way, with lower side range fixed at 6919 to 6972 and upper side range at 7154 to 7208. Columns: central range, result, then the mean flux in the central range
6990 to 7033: -0.05 mag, 11.2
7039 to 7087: -0.02 mag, 10.6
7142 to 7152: -0.04 mag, 10.4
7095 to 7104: -0.03 mag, 10.6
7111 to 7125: -0.01 mag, 10.3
